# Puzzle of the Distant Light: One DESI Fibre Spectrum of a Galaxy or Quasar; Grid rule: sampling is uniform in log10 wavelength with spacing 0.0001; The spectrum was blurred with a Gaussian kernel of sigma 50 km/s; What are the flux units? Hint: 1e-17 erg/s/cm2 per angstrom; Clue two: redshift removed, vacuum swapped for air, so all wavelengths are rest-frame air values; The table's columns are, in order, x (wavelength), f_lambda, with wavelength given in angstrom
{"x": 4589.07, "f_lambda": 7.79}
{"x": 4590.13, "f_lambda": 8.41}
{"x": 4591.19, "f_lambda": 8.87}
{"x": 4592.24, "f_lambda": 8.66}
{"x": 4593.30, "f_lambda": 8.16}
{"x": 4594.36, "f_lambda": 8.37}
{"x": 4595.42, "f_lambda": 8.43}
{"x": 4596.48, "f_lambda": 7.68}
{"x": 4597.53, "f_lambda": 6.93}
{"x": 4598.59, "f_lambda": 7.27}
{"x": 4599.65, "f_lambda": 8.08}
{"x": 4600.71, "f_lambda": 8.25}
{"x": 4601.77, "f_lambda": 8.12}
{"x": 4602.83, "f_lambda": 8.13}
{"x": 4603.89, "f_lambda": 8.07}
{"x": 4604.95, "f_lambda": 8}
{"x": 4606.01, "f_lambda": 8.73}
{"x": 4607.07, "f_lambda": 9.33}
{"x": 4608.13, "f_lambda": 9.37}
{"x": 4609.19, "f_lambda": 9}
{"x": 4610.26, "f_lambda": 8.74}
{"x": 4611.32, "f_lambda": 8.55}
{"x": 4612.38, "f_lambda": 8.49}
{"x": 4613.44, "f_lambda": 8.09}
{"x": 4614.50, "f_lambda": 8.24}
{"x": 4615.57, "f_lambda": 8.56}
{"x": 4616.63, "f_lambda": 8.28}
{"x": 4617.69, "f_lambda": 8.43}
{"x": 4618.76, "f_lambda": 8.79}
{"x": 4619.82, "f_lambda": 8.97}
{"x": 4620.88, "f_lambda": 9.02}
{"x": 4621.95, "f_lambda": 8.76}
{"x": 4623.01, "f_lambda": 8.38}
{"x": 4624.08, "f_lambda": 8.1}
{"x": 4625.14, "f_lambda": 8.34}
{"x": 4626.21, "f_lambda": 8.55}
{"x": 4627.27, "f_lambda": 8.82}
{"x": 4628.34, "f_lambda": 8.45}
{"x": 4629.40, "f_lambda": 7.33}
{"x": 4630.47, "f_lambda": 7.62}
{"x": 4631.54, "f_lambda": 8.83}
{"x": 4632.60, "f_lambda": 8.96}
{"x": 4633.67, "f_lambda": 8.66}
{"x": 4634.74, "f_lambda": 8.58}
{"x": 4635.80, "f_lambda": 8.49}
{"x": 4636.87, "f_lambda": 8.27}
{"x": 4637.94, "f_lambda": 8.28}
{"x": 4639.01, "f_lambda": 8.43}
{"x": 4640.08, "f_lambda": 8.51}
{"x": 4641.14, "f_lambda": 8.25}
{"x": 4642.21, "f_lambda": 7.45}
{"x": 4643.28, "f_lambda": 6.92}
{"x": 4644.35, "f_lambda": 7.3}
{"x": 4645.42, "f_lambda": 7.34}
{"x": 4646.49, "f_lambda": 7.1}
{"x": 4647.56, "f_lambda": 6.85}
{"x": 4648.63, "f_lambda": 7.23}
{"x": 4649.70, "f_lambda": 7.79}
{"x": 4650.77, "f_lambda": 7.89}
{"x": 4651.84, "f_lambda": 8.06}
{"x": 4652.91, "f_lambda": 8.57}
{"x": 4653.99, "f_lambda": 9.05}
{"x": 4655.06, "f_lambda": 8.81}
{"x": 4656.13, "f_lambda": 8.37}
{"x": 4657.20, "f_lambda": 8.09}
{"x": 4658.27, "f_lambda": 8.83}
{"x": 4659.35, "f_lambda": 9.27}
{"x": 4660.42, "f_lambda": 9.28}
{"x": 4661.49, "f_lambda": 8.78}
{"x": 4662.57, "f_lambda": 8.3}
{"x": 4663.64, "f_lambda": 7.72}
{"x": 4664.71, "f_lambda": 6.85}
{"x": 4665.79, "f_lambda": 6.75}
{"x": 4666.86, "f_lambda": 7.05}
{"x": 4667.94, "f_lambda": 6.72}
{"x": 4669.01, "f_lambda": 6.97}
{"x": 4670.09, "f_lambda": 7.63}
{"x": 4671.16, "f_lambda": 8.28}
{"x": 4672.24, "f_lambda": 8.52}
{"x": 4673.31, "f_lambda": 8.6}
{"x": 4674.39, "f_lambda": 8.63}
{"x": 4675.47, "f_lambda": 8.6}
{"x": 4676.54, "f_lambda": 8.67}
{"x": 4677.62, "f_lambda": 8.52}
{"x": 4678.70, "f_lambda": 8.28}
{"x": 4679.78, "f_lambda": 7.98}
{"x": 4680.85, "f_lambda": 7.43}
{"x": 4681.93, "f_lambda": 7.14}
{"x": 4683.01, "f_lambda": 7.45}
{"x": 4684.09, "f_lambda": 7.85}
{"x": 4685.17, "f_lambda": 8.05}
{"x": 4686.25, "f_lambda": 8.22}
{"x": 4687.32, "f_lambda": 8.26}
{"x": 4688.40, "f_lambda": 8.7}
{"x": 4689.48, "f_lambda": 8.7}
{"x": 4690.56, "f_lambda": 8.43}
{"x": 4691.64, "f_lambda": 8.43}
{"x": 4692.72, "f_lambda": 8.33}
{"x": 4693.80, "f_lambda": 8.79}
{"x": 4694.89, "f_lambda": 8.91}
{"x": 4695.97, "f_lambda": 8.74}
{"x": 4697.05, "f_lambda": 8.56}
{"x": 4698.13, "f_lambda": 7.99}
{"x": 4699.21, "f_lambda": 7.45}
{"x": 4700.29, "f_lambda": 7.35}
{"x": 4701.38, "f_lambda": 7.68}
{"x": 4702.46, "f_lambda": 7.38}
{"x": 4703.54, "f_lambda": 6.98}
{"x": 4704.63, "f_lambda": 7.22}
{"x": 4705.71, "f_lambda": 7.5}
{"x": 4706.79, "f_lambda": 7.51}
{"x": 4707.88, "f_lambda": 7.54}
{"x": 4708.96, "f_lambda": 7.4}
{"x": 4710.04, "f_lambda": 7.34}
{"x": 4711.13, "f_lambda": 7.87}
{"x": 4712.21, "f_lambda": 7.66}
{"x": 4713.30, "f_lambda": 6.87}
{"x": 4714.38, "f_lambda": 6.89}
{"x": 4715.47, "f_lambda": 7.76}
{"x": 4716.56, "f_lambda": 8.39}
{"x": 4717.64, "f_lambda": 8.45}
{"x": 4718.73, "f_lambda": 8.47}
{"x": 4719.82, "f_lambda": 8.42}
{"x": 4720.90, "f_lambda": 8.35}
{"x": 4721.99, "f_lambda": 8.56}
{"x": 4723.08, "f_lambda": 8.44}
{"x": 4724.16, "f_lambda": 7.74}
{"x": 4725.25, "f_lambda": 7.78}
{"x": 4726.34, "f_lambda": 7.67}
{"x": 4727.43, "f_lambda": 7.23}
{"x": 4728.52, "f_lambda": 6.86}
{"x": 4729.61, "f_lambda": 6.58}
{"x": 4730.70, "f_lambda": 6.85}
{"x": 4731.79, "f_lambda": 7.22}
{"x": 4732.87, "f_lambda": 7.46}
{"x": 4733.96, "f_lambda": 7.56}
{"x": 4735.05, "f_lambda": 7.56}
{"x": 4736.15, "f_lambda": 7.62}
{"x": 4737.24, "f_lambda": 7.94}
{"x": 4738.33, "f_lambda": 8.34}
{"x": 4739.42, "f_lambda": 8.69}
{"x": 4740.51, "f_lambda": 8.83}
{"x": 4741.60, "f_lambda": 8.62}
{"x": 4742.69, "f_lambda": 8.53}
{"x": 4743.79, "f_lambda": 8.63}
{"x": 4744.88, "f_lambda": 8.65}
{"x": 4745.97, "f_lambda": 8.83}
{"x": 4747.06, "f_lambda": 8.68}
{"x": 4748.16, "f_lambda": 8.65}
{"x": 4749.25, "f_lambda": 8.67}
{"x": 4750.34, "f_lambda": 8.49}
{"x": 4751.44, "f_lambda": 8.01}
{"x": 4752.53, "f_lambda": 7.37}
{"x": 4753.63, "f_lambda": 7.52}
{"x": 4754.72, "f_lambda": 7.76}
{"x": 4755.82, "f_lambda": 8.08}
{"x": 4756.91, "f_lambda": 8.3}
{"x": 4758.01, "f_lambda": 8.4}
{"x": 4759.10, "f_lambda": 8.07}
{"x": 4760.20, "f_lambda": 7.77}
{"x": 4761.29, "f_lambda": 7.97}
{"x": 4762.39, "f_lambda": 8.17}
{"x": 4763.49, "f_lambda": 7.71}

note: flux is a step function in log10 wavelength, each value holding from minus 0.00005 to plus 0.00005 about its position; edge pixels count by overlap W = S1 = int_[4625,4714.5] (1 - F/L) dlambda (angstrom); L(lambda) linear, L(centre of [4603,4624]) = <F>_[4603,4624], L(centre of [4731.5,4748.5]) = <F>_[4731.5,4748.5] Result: 4.68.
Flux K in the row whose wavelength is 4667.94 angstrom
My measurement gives 6.72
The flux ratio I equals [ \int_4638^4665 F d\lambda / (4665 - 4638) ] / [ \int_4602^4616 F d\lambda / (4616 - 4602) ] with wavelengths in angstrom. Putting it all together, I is 0.94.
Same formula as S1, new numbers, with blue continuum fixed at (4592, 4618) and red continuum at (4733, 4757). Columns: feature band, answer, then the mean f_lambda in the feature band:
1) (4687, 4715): 1.3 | 7.86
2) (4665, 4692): 0.9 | 7.98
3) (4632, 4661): 0.4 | 8.18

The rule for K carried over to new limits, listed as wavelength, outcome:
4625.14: 8.34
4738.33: 8.34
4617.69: 8.43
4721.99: 8.56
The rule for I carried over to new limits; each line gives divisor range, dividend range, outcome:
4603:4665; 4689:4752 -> 0.96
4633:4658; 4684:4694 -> 1.05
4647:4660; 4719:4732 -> 0.93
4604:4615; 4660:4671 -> 0.88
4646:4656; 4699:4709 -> 0.93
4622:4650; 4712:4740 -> 0.96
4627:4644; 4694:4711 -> 0.94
